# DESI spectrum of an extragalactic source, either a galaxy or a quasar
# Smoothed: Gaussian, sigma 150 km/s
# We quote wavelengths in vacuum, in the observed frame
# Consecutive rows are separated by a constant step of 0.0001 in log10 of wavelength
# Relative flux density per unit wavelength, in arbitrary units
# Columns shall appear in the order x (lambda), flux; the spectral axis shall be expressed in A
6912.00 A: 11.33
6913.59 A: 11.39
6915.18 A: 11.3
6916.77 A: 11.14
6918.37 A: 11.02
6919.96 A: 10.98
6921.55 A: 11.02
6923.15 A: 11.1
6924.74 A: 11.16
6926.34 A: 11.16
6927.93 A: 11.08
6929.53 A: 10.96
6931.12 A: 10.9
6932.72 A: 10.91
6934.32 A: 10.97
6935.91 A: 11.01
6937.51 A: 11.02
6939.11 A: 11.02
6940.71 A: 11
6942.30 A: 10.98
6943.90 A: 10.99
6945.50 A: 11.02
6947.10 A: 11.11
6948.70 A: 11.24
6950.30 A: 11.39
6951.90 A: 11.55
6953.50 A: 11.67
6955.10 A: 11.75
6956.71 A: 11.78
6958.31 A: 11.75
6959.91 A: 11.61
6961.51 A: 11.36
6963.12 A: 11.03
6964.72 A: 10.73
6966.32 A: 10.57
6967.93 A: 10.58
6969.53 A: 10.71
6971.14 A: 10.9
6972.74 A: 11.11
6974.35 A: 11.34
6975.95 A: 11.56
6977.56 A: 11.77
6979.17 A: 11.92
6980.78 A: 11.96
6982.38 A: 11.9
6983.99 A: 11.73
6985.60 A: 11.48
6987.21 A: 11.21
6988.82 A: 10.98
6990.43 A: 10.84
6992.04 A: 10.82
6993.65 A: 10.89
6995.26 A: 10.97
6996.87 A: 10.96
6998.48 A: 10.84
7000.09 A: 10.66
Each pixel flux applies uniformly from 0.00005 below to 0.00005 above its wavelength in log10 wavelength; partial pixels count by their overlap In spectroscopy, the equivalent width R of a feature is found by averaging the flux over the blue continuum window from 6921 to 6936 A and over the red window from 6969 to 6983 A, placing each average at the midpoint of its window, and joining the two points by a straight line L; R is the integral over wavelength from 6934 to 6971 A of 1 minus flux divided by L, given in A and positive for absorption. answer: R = 0.3 A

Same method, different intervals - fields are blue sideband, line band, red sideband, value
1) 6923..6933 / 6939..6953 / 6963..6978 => -0.17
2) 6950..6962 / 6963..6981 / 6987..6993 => 0.21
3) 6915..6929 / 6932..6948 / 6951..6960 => 0.57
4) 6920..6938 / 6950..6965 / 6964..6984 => -0.41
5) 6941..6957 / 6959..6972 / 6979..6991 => 0.52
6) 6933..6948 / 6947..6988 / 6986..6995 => -1.45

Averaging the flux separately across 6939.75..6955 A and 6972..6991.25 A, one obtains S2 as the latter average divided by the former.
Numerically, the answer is 1.02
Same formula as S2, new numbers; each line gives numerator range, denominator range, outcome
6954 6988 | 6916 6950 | 1.03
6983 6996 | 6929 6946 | 1.01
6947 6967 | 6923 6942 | 1.03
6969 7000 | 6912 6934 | 1.01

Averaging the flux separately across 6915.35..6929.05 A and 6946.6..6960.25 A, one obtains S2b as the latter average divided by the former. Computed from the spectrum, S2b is 1.0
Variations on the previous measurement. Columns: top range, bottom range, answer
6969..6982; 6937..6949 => 1.04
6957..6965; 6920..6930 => 1.03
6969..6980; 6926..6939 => 1.03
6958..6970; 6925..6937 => 1.00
